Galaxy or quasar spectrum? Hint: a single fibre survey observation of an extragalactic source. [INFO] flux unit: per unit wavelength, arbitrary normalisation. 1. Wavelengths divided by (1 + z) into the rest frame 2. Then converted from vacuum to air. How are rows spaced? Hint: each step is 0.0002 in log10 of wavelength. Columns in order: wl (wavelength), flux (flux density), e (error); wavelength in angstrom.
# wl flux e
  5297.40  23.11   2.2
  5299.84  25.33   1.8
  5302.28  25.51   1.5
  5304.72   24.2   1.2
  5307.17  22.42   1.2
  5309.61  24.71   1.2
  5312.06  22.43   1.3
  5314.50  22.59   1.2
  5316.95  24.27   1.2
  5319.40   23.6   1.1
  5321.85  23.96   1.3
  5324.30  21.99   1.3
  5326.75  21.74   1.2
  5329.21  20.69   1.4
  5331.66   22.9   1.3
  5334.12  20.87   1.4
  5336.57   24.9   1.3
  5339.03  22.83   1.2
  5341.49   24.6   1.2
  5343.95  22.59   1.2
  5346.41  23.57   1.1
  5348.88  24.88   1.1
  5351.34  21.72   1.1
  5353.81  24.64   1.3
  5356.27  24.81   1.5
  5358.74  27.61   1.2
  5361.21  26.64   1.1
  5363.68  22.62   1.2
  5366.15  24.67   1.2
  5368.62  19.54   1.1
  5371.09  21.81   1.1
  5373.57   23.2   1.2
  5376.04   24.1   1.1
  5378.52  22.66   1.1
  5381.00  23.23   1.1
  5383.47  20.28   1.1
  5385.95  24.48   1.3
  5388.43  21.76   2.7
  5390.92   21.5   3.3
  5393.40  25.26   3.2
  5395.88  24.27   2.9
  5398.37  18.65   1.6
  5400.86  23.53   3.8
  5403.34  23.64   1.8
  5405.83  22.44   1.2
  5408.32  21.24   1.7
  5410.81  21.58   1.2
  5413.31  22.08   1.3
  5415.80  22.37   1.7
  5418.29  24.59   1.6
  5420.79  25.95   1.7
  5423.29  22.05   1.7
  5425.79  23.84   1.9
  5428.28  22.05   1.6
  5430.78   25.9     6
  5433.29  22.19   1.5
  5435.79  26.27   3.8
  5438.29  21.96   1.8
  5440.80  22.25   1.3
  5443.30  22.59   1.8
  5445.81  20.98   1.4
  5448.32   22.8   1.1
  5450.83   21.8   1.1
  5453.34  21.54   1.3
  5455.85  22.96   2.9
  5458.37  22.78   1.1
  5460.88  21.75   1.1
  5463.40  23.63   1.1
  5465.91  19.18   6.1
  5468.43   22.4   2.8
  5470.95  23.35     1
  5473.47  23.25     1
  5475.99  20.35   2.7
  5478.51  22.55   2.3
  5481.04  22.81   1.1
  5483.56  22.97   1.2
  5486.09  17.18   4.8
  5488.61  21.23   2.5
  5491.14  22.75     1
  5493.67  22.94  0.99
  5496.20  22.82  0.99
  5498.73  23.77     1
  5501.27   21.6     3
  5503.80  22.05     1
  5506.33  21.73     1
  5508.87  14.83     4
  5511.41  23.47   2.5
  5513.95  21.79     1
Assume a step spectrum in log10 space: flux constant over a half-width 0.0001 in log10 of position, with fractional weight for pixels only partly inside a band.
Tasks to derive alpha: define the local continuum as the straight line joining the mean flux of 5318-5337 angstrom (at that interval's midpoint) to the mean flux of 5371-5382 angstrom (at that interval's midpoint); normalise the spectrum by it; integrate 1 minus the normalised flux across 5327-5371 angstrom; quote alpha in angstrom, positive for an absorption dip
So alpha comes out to -1.3 angstrom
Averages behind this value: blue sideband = 22.5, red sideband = 23.1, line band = 23.4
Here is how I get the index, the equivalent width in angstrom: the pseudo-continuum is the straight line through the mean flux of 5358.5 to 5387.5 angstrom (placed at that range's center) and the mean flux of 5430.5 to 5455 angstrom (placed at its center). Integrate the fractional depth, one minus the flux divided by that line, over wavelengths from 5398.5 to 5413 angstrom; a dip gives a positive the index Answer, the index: 0.5 angstrom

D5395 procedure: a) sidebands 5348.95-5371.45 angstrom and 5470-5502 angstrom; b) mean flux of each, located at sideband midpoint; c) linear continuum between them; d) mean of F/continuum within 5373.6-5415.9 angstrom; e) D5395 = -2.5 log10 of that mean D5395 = 0.04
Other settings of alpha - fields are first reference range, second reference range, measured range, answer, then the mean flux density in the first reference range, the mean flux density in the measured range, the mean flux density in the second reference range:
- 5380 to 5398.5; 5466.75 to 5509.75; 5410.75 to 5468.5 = -1.51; 22.7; 22.8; 21.7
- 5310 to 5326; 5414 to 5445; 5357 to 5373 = -0.36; 23.2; 23.8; 23.4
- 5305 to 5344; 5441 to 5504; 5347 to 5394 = -1.47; 23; 23.4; 22.1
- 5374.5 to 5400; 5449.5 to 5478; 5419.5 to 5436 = -1.14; 22.6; 23.9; 22.1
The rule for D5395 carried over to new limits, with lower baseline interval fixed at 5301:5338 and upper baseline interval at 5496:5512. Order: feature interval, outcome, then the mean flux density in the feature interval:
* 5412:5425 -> -0.060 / 23.4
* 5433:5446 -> -0.047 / 22.9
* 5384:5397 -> -0.041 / 23.3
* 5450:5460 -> -0.024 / 22.3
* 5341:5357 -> -0.044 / 23.8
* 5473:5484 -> -0.037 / 22.3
